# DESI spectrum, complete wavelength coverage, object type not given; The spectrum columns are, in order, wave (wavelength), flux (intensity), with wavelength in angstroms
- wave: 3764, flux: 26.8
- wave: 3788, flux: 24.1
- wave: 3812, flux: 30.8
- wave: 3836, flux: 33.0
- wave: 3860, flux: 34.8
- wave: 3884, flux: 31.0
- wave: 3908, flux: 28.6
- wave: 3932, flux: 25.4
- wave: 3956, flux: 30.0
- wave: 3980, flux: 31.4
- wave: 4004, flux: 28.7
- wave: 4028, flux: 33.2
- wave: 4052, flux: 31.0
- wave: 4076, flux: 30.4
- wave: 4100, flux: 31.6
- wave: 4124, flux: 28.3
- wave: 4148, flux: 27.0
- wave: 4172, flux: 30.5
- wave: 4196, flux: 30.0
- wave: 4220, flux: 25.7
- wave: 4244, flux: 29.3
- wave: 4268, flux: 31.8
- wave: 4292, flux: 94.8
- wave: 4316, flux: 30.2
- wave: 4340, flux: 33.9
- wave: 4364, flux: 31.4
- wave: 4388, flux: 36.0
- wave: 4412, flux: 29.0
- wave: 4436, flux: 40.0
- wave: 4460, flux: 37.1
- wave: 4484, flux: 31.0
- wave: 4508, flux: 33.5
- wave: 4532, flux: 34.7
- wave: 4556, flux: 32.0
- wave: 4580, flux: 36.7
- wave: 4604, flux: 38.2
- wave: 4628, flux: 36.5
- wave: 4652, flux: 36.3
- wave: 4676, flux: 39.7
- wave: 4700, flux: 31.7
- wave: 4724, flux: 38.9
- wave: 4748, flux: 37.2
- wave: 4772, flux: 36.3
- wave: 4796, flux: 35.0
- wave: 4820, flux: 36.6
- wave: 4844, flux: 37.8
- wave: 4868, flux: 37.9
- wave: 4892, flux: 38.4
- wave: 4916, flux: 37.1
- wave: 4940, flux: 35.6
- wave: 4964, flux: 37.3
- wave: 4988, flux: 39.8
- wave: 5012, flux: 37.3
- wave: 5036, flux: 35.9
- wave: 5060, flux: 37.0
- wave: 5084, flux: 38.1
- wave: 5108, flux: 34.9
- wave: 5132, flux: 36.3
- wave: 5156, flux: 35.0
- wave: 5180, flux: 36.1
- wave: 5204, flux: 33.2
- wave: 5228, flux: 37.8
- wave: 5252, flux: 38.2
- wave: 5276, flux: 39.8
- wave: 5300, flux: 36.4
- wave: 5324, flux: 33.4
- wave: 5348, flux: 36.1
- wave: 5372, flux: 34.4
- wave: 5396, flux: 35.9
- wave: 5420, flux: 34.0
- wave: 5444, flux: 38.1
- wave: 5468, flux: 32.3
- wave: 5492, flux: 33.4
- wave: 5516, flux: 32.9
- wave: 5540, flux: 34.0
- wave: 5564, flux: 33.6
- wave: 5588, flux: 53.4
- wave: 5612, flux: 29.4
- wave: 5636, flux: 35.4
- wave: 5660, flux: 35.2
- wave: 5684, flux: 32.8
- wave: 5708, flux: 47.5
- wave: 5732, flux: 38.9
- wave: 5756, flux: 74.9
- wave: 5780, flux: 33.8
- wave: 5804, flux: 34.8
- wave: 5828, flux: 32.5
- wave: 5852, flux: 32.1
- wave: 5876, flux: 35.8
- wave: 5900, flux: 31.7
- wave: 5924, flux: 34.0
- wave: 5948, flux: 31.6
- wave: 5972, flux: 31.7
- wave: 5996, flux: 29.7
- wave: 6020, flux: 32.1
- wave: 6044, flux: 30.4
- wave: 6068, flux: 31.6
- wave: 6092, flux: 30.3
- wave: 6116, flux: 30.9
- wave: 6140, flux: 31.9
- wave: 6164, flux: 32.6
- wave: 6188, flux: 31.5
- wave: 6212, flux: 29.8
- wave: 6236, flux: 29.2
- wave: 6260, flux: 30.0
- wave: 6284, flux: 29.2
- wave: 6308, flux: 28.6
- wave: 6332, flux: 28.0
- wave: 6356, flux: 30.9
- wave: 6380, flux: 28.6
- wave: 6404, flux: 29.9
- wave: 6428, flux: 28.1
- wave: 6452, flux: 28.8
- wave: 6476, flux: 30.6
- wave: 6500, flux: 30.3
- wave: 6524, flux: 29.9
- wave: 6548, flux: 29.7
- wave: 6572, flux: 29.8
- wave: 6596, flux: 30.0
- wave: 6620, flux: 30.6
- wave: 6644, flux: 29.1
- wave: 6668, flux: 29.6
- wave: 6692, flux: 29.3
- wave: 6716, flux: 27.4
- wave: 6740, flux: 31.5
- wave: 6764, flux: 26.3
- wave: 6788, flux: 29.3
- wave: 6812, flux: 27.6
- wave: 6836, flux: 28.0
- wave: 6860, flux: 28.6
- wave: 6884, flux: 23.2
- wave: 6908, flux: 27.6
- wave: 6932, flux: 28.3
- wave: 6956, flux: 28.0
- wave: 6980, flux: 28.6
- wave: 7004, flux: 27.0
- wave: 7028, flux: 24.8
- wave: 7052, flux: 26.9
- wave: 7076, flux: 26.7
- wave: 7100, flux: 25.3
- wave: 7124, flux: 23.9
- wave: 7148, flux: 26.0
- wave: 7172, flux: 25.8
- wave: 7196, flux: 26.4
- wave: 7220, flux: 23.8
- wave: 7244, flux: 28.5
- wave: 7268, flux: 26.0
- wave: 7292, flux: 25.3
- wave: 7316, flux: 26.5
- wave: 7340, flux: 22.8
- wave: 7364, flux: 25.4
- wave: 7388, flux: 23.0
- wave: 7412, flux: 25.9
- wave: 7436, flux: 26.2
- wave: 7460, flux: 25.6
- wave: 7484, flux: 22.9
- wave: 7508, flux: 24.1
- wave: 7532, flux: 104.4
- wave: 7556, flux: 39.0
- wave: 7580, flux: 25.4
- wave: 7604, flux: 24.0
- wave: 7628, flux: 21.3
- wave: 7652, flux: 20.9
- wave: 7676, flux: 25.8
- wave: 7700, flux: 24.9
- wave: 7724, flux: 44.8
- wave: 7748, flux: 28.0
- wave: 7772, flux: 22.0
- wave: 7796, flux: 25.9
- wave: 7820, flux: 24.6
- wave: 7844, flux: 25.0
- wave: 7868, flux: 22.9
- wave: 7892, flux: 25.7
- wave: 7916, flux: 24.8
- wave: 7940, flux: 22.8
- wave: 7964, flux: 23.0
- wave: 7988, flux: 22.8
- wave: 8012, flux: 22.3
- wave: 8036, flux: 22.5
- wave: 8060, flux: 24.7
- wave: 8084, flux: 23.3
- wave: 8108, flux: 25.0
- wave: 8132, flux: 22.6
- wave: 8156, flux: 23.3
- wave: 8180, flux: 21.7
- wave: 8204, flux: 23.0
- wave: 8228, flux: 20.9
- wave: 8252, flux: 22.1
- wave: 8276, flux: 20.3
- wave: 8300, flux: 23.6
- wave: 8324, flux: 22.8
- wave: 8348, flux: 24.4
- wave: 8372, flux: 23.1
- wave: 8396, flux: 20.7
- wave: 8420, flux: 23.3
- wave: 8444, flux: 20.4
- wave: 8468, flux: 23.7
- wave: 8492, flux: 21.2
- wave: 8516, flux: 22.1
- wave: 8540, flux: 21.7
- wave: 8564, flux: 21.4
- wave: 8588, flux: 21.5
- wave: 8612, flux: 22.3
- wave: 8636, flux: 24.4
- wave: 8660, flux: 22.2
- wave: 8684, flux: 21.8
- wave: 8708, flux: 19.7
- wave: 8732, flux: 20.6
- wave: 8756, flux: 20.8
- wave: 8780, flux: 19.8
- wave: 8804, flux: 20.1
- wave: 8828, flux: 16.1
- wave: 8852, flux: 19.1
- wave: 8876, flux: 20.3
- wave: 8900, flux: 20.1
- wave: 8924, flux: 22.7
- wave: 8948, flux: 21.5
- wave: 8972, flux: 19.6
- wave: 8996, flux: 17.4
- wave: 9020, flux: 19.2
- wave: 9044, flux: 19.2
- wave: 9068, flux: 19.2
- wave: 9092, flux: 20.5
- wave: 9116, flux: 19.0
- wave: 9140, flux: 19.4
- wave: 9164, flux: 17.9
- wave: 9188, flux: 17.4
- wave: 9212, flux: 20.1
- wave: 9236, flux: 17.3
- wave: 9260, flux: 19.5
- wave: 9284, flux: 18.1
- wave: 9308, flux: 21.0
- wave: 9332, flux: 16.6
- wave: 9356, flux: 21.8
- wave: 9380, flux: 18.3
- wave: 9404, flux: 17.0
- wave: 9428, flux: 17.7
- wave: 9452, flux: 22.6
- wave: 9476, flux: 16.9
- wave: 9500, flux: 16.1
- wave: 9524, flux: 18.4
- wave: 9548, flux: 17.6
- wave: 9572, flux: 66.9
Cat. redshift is 0.149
